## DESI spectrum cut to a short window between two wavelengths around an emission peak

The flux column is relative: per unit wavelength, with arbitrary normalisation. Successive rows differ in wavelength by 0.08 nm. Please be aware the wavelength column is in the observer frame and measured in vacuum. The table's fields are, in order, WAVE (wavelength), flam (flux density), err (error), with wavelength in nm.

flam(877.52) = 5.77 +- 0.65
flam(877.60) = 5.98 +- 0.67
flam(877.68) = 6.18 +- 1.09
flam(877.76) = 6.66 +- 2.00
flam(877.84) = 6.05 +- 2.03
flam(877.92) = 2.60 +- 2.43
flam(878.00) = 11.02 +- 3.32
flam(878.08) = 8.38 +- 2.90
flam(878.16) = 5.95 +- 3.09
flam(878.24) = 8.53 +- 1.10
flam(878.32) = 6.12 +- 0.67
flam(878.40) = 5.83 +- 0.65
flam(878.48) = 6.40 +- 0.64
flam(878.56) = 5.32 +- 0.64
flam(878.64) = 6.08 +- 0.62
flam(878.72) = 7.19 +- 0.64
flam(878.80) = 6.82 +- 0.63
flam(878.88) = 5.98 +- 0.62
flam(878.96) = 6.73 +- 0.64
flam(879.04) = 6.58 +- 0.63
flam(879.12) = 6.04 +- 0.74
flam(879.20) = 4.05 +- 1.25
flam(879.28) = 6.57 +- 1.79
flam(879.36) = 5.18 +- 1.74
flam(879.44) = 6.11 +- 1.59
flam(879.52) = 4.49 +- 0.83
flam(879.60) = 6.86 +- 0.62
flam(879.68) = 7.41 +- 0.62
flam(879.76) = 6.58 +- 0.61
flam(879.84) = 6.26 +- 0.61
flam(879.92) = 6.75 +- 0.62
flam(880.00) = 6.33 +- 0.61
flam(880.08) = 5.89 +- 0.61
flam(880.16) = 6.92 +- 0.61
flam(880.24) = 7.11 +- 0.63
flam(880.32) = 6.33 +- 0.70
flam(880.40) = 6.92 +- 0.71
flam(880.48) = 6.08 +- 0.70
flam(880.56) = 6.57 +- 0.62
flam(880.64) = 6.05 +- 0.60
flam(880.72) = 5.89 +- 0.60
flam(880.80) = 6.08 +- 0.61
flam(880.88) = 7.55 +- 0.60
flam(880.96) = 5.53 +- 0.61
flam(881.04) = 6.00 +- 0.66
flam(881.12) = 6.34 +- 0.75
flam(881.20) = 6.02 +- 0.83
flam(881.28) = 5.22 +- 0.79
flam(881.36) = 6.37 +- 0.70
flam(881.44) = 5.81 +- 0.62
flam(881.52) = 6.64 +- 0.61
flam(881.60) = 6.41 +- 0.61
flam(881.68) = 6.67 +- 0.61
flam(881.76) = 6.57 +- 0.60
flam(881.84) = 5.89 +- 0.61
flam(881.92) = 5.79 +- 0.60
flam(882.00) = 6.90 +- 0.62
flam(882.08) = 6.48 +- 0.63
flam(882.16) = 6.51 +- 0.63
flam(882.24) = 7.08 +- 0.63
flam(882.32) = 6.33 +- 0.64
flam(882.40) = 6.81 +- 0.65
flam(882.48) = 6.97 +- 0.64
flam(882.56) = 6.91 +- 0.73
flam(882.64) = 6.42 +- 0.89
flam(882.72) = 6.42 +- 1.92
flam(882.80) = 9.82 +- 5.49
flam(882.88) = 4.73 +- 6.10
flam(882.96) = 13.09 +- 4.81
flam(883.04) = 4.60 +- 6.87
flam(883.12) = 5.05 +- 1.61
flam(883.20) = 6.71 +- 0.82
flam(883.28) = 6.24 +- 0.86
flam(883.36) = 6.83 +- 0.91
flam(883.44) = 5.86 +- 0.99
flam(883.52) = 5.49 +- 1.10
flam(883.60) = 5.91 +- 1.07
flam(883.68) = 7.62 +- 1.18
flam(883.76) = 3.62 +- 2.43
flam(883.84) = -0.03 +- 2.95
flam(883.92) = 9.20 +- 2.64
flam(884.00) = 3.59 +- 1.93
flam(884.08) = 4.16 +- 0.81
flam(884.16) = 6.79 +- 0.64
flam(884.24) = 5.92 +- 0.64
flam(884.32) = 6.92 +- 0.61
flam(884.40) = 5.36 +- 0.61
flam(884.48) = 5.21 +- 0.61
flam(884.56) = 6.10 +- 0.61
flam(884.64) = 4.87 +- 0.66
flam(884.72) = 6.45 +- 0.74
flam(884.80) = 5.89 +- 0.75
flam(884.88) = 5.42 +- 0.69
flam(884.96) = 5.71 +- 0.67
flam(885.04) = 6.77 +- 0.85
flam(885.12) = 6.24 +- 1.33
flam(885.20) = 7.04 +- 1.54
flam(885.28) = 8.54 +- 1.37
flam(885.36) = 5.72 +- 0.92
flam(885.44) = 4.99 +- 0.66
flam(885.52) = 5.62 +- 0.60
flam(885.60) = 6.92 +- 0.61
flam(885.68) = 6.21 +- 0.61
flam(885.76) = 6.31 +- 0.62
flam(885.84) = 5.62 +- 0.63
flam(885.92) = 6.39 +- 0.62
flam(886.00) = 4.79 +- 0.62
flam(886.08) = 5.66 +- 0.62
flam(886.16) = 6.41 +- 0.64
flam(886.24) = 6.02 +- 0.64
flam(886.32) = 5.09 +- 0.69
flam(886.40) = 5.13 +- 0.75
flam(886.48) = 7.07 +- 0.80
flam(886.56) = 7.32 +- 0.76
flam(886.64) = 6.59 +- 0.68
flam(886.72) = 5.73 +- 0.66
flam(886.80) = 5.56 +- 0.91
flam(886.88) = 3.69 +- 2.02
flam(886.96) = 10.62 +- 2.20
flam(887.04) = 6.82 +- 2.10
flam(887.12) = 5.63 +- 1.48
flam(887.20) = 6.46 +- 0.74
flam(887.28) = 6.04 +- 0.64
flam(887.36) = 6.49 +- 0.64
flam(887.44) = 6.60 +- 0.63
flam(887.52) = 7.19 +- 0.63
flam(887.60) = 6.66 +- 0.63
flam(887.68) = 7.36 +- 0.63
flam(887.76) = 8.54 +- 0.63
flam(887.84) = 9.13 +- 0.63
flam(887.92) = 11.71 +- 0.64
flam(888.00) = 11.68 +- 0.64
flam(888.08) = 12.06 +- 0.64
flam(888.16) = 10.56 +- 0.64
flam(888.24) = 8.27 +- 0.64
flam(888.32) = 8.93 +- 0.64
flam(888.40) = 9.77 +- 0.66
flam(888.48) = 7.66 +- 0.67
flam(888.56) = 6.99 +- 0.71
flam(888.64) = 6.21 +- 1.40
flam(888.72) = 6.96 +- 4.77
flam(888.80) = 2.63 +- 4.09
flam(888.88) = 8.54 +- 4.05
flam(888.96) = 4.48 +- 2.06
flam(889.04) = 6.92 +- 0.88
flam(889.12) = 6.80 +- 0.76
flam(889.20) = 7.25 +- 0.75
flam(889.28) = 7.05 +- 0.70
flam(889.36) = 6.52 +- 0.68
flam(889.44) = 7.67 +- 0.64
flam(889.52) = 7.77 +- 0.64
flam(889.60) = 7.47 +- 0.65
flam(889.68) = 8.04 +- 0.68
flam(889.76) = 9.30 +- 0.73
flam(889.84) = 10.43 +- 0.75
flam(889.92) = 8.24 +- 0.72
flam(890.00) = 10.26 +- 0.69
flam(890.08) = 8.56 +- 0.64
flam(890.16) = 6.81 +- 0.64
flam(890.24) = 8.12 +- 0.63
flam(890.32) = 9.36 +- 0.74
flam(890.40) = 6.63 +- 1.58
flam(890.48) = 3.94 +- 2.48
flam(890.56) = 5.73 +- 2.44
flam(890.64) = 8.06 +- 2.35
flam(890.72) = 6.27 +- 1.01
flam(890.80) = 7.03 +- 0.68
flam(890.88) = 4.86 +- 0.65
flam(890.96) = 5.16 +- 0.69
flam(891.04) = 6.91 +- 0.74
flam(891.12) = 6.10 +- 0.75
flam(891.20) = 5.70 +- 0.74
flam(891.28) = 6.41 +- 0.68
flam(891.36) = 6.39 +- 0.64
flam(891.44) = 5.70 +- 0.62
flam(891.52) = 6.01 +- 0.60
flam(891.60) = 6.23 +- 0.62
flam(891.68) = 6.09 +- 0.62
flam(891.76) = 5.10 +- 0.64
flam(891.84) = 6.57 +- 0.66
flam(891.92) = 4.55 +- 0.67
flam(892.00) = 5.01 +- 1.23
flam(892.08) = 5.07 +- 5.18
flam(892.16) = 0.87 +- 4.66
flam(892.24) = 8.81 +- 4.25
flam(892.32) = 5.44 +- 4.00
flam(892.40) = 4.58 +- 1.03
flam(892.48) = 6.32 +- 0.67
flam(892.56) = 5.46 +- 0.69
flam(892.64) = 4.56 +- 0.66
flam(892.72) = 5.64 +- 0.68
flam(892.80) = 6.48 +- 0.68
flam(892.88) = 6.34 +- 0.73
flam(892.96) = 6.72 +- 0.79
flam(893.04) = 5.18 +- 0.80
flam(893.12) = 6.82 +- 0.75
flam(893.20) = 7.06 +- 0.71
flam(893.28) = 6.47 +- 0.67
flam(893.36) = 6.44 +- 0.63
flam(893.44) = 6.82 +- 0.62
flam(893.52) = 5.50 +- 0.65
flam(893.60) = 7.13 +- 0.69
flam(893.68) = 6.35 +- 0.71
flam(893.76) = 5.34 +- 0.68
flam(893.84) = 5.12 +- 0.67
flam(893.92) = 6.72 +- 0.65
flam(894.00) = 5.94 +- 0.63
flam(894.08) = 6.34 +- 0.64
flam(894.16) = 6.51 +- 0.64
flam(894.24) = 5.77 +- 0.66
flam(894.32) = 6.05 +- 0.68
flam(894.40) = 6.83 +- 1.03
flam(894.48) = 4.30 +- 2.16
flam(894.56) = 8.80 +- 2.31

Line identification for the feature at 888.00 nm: [S II]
